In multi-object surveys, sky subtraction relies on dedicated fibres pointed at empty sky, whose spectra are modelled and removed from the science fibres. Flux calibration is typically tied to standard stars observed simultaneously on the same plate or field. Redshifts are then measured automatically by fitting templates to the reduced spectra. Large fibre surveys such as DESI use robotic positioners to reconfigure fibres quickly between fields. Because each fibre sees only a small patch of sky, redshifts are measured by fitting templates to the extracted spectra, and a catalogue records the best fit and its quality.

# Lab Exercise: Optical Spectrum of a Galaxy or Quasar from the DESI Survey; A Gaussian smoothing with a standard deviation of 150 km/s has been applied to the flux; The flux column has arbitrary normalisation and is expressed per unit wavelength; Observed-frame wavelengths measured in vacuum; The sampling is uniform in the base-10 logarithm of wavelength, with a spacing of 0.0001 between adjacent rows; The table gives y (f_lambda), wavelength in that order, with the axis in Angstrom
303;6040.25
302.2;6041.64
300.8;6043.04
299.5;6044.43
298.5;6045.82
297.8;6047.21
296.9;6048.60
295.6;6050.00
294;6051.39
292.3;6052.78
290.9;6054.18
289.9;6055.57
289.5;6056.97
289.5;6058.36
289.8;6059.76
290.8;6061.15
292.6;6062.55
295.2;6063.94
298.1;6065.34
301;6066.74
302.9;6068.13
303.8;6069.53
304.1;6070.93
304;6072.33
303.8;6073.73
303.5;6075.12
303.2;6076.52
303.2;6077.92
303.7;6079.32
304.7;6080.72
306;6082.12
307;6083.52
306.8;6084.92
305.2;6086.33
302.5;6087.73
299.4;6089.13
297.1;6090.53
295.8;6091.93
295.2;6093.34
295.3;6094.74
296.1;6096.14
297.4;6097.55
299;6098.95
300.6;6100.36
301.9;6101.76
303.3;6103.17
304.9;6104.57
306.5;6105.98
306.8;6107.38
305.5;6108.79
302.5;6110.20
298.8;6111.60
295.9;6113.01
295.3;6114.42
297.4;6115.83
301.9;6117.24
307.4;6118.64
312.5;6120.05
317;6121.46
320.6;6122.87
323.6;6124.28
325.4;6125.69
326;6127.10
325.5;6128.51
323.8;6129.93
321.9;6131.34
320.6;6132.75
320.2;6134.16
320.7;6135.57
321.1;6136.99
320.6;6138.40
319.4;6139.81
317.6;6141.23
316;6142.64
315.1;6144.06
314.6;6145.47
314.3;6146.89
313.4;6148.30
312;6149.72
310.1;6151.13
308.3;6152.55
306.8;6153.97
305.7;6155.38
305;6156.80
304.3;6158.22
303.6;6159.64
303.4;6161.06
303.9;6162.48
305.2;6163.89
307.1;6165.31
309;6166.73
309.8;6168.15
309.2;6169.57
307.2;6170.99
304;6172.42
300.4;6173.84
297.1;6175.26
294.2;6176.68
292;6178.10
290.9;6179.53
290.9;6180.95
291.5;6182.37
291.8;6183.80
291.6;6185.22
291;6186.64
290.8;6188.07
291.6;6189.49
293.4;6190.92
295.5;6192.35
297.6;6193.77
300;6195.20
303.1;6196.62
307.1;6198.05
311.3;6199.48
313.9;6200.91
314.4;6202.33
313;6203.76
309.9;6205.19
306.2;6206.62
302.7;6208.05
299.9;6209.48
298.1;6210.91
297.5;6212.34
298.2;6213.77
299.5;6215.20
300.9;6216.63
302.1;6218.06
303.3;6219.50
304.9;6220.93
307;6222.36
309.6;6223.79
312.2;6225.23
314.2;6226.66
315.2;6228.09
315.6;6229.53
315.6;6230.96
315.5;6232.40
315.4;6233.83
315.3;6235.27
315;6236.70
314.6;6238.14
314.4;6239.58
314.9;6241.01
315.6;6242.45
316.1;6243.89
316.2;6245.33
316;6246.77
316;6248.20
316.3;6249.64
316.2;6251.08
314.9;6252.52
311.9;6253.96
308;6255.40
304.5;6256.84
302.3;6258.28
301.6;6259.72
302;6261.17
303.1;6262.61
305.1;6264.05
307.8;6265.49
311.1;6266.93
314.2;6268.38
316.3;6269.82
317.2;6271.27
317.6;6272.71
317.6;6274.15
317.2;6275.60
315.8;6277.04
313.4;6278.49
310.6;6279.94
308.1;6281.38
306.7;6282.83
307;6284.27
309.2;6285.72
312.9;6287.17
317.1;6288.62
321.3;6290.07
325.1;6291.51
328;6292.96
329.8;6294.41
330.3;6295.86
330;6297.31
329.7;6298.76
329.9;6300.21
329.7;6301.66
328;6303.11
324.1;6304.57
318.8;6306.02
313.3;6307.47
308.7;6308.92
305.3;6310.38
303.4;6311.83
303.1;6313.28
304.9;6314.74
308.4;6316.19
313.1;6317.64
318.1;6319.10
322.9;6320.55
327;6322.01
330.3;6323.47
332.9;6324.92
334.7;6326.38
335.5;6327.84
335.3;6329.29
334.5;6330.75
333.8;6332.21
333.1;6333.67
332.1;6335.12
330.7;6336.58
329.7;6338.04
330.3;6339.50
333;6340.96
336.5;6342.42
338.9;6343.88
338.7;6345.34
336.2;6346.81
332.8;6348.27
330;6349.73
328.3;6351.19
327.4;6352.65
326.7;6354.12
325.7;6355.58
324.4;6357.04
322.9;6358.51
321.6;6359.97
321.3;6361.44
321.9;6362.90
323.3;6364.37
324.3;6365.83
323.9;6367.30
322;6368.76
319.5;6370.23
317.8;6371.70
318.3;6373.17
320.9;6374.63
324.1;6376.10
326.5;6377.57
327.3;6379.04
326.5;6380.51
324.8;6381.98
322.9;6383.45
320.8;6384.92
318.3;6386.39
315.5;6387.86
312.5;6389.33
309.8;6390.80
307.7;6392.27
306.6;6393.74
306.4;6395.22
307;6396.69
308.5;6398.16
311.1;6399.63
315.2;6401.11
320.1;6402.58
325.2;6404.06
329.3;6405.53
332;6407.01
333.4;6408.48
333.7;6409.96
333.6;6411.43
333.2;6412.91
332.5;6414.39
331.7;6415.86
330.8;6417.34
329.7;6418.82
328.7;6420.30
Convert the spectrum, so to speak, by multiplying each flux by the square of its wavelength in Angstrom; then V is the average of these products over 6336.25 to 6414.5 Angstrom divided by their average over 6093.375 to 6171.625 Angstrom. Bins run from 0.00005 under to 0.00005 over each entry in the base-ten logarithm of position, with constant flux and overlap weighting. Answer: 1.13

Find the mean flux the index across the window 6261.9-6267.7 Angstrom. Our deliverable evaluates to 307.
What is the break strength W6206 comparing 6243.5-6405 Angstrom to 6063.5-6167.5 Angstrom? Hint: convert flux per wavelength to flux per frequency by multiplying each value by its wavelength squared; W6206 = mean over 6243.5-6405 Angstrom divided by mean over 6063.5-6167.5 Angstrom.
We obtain 1.11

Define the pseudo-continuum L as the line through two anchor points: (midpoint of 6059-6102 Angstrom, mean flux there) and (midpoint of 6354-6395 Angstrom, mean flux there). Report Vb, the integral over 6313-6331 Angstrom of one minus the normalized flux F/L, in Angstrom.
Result -0.4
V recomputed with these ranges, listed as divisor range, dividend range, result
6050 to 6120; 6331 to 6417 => 1.19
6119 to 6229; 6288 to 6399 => 1.11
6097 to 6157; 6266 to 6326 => 1.08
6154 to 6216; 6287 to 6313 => 1.11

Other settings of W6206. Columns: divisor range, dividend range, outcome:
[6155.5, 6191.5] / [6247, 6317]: 1.09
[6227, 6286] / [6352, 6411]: 1.07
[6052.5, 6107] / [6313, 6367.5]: 1.19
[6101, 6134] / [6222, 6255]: 1.05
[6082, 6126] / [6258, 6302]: 1.10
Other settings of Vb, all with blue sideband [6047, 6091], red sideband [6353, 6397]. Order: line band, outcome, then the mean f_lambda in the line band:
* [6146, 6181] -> 0.1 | 305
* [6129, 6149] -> -1.0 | 319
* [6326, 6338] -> -0.6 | 334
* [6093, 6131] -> -0.7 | 307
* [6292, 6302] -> -0.5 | 329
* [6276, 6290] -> 0.1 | 312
